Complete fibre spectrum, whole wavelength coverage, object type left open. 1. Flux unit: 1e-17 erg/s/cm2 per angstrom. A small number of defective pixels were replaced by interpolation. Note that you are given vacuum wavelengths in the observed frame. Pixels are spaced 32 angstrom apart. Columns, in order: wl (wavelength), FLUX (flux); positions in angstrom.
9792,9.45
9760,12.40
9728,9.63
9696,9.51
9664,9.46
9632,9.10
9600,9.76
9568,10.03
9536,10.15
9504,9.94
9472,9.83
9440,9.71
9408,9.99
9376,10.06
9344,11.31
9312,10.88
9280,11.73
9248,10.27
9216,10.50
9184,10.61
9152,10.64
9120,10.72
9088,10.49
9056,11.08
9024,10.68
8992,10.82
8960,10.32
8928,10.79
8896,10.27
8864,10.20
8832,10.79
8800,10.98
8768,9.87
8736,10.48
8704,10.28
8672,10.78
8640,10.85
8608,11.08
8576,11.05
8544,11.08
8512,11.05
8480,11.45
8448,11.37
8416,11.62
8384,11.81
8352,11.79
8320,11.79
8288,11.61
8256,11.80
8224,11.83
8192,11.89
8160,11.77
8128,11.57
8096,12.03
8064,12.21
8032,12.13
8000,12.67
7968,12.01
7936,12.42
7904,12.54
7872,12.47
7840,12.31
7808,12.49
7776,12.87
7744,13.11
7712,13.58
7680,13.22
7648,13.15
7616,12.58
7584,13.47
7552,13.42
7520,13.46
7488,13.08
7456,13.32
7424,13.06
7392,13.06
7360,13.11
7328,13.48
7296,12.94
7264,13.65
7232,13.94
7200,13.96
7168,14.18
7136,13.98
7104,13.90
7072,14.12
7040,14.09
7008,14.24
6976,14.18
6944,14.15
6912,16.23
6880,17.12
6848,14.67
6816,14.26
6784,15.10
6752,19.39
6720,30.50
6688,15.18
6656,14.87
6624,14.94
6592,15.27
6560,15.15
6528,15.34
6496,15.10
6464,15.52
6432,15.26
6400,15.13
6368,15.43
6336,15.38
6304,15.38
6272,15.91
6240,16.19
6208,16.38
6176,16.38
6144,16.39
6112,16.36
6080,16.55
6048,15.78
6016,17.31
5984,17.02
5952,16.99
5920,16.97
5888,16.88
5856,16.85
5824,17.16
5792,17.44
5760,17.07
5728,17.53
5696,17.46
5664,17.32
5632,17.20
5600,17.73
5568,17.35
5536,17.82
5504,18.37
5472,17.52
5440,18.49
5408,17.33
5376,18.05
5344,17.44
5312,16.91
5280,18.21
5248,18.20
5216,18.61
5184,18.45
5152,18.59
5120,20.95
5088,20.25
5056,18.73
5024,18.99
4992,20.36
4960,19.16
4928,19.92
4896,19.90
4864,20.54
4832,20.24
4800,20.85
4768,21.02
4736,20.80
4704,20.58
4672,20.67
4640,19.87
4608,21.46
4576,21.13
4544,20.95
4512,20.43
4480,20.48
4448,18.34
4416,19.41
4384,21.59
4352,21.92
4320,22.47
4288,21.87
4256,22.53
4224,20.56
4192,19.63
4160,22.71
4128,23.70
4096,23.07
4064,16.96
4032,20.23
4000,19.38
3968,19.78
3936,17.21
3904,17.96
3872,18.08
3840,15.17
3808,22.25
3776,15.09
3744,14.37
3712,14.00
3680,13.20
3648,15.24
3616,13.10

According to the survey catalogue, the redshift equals 0.025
